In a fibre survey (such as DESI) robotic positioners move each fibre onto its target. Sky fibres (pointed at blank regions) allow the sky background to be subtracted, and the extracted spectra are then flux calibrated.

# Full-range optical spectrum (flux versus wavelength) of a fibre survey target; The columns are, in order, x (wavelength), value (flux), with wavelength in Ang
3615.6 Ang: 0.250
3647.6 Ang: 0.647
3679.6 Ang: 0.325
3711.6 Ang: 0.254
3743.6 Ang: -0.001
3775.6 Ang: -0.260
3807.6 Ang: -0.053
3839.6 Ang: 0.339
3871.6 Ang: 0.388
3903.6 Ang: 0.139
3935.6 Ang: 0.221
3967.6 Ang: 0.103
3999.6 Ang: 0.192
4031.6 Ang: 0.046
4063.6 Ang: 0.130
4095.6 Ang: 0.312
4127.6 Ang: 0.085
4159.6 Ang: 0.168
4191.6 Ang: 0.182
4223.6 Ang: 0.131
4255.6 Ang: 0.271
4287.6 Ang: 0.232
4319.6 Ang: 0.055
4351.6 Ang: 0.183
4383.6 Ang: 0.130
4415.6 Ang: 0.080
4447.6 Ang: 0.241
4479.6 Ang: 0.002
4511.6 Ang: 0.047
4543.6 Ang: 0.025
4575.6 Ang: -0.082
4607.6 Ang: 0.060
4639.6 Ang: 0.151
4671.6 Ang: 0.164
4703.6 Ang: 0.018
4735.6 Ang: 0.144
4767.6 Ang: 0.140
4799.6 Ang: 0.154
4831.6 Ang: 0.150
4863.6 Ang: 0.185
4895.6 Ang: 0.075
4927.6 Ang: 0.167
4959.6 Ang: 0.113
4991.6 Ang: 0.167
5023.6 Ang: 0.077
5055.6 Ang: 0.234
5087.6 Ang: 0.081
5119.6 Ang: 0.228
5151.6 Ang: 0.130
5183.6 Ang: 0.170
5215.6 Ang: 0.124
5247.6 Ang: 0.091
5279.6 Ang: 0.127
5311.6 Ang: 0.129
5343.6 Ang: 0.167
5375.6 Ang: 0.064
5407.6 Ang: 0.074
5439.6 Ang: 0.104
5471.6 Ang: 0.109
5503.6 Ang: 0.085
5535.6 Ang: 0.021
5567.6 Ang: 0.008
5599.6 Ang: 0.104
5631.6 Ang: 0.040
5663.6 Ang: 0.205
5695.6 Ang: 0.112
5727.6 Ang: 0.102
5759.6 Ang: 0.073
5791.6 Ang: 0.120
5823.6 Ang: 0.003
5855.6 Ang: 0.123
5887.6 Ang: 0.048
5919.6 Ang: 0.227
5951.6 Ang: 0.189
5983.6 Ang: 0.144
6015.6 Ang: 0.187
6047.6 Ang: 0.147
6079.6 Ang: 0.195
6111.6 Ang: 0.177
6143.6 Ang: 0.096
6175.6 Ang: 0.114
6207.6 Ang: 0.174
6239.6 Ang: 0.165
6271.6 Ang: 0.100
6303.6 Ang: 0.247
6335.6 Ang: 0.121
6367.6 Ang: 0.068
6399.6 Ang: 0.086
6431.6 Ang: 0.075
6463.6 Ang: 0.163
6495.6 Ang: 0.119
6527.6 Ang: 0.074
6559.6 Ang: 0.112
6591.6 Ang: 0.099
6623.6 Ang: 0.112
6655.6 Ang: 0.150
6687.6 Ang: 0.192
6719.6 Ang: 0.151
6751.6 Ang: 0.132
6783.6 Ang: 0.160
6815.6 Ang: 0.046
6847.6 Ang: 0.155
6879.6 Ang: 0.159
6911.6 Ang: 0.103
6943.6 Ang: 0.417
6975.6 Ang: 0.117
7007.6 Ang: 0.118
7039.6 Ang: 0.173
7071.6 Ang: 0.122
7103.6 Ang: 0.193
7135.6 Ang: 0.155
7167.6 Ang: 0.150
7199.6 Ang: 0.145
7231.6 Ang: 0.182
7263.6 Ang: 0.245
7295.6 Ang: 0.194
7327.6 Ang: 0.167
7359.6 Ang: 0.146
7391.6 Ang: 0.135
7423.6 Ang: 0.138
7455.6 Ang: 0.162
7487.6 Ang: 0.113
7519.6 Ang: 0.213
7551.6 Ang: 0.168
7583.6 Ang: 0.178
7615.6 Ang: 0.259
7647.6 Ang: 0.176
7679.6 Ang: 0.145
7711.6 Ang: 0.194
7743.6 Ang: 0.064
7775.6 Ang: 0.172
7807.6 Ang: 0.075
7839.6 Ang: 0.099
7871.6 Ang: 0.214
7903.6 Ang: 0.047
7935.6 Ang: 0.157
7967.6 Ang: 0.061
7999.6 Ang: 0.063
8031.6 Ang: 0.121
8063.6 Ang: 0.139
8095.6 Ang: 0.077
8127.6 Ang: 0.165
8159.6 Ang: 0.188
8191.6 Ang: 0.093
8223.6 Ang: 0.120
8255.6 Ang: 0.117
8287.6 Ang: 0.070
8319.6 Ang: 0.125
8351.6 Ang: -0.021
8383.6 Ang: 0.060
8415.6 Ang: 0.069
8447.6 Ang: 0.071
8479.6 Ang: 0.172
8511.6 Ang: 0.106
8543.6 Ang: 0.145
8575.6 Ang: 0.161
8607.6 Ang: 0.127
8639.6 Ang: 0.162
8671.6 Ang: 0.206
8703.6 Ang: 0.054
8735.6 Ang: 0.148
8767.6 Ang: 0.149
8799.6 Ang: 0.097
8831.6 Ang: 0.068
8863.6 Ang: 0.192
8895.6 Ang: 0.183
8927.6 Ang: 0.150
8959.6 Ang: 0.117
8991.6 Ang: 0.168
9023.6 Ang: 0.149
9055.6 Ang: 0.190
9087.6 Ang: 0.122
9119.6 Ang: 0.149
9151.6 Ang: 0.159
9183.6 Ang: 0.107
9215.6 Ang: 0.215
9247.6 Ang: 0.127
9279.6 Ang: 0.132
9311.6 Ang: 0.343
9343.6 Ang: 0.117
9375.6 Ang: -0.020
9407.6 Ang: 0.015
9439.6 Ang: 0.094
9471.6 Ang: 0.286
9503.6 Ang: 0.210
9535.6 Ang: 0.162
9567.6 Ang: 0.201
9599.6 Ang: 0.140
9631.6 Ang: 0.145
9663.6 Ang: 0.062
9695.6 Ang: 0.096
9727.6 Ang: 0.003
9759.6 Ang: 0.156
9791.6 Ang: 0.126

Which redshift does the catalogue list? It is 0.859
